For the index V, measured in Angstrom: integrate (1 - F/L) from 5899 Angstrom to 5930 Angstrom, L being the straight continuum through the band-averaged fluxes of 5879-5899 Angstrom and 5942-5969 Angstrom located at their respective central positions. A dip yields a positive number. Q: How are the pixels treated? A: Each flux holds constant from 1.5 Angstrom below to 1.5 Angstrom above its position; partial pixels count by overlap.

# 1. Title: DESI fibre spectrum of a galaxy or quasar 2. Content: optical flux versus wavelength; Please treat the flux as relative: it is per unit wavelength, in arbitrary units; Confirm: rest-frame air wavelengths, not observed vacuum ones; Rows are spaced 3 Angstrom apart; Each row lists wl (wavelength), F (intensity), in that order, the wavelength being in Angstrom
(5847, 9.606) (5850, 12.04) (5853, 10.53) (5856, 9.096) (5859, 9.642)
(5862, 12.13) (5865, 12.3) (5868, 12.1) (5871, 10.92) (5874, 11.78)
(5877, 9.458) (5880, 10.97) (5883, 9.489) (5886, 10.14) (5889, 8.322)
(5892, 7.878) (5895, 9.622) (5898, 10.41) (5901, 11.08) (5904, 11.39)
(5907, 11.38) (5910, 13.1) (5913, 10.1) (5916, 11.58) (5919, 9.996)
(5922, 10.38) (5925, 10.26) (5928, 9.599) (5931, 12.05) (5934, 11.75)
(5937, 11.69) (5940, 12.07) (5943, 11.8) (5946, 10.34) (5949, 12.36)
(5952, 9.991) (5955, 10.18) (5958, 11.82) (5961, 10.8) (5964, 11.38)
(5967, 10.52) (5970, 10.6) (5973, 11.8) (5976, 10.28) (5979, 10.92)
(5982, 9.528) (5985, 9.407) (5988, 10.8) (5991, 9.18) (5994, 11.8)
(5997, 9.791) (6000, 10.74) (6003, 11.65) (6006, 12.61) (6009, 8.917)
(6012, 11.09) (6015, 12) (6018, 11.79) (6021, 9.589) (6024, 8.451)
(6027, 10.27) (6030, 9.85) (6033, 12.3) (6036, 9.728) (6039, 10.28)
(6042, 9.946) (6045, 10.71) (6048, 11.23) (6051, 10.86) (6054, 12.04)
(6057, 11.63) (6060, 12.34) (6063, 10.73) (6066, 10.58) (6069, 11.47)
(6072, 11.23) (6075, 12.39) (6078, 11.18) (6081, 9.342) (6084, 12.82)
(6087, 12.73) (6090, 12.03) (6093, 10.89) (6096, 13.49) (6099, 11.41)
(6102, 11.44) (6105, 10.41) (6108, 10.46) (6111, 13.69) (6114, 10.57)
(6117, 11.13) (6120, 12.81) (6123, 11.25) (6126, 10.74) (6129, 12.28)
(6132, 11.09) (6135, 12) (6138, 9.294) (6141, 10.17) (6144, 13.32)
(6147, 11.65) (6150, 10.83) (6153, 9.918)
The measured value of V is -2.60 Angstrom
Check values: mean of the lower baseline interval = 9.49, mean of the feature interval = 10.9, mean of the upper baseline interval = 11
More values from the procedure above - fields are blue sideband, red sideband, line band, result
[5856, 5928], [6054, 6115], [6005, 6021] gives 0.2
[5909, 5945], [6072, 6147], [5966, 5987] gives 1.5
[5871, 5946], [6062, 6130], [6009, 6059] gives 2.4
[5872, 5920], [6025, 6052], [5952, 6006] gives -1.1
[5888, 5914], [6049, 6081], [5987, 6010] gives 0.5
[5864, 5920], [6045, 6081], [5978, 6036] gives 2.9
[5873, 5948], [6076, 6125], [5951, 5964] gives 0.1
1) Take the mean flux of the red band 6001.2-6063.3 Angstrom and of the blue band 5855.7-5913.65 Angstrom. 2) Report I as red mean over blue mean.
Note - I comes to 1.02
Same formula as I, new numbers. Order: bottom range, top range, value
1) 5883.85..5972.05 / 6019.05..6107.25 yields 1.03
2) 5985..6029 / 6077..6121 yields 1.10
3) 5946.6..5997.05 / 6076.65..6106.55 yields 1.08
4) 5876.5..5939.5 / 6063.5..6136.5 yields 1.09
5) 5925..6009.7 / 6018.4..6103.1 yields 1.02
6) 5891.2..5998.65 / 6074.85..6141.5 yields 1.06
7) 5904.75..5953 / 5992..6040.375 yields 0.95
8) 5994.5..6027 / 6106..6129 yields 1.08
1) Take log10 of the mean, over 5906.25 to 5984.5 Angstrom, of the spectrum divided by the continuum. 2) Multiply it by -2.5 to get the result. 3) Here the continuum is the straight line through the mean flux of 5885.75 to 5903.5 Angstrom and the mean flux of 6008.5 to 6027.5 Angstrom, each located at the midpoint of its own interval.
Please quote -0.11 mag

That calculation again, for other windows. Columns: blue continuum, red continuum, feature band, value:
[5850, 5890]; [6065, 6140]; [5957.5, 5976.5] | -0.01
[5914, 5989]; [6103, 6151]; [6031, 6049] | 0.05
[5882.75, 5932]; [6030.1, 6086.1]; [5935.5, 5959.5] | -0.07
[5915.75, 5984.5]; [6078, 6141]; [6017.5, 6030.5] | 0.13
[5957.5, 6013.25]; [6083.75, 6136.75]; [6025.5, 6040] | 0.06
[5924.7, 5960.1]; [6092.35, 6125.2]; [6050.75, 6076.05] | 0.00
